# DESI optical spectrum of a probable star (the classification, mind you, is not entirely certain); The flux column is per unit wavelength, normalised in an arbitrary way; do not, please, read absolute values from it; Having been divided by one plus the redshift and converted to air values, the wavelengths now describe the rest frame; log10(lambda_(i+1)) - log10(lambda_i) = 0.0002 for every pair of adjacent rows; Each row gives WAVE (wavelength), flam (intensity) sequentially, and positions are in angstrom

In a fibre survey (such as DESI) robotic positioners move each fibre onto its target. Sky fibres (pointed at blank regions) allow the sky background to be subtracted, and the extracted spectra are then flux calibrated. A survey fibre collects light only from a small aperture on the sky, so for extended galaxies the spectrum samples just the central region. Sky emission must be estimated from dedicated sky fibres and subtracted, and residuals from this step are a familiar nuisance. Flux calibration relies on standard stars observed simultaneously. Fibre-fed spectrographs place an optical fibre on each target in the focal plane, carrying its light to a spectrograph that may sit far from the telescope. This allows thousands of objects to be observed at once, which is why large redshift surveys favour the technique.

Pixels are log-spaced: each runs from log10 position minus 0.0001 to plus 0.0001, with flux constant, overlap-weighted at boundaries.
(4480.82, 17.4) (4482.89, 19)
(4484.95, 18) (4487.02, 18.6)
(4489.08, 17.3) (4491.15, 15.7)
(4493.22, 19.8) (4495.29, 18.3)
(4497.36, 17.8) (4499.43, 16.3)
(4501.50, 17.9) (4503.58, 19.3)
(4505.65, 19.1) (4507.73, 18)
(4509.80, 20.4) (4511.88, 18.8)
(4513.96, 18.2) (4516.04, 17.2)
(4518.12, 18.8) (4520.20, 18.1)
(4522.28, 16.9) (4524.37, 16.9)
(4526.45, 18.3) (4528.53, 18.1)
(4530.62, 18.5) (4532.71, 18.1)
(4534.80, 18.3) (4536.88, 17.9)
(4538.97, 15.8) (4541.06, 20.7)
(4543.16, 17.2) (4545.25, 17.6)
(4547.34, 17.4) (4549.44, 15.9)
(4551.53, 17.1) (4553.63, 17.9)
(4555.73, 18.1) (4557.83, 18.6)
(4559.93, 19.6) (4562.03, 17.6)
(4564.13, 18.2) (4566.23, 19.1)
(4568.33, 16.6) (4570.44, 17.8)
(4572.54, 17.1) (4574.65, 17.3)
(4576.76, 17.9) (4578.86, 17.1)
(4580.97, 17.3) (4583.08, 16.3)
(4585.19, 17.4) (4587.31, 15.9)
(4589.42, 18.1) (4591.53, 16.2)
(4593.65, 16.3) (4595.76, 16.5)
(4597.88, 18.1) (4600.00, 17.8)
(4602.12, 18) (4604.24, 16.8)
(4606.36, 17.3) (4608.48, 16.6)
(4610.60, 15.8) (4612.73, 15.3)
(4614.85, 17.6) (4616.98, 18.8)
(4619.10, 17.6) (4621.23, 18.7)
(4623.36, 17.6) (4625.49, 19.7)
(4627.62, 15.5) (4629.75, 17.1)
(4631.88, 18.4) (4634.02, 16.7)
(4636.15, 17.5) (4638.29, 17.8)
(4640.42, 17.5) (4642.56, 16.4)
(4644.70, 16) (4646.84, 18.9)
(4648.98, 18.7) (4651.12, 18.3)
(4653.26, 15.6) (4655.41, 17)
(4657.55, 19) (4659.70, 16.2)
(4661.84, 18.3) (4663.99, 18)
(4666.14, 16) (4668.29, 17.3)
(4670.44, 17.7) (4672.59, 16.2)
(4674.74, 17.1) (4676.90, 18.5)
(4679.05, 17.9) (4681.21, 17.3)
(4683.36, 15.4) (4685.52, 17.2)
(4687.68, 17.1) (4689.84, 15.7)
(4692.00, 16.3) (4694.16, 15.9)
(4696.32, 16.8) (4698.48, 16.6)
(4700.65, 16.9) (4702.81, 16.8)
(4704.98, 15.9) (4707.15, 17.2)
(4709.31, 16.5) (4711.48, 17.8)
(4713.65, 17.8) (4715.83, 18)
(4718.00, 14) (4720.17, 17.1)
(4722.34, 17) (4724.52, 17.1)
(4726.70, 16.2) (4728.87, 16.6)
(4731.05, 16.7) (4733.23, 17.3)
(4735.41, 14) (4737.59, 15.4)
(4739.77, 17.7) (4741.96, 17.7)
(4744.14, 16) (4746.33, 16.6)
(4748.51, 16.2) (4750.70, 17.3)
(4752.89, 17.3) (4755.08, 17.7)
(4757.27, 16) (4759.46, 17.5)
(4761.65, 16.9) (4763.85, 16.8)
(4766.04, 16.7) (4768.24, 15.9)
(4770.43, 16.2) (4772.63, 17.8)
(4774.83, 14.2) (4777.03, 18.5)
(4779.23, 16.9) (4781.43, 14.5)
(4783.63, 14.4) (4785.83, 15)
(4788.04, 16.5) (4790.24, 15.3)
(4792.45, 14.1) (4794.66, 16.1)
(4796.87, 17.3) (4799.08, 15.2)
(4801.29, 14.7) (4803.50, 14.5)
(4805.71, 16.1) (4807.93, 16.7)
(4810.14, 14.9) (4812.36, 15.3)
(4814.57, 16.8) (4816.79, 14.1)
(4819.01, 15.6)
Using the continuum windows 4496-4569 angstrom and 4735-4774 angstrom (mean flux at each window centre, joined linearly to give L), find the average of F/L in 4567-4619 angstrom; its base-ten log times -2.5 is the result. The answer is 0.03 mag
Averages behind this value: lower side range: 18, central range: 17.1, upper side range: 16.7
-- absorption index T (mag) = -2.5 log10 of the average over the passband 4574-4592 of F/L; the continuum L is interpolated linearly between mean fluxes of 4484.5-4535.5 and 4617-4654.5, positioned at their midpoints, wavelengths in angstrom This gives 0.044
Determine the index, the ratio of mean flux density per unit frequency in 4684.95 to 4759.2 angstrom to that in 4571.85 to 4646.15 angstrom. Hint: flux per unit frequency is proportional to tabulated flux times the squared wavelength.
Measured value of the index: 1.02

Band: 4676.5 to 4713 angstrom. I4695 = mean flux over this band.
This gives 16.8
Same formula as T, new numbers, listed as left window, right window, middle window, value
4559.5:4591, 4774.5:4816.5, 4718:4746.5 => -0.02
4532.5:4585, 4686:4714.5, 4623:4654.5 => -0.02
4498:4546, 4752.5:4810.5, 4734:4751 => 0.00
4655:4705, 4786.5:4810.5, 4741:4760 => -0.05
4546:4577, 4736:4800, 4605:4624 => 0.01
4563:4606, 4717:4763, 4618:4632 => -0.04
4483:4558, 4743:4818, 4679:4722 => 0.00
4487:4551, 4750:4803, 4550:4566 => -0.03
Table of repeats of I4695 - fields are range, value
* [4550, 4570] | 18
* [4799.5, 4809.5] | 15.5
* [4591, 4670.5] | 17.3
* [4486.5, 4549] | 18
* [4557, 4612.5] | 17.3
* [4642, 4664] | 17.5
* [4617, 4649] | 17.6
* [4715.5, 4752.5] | 16.5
